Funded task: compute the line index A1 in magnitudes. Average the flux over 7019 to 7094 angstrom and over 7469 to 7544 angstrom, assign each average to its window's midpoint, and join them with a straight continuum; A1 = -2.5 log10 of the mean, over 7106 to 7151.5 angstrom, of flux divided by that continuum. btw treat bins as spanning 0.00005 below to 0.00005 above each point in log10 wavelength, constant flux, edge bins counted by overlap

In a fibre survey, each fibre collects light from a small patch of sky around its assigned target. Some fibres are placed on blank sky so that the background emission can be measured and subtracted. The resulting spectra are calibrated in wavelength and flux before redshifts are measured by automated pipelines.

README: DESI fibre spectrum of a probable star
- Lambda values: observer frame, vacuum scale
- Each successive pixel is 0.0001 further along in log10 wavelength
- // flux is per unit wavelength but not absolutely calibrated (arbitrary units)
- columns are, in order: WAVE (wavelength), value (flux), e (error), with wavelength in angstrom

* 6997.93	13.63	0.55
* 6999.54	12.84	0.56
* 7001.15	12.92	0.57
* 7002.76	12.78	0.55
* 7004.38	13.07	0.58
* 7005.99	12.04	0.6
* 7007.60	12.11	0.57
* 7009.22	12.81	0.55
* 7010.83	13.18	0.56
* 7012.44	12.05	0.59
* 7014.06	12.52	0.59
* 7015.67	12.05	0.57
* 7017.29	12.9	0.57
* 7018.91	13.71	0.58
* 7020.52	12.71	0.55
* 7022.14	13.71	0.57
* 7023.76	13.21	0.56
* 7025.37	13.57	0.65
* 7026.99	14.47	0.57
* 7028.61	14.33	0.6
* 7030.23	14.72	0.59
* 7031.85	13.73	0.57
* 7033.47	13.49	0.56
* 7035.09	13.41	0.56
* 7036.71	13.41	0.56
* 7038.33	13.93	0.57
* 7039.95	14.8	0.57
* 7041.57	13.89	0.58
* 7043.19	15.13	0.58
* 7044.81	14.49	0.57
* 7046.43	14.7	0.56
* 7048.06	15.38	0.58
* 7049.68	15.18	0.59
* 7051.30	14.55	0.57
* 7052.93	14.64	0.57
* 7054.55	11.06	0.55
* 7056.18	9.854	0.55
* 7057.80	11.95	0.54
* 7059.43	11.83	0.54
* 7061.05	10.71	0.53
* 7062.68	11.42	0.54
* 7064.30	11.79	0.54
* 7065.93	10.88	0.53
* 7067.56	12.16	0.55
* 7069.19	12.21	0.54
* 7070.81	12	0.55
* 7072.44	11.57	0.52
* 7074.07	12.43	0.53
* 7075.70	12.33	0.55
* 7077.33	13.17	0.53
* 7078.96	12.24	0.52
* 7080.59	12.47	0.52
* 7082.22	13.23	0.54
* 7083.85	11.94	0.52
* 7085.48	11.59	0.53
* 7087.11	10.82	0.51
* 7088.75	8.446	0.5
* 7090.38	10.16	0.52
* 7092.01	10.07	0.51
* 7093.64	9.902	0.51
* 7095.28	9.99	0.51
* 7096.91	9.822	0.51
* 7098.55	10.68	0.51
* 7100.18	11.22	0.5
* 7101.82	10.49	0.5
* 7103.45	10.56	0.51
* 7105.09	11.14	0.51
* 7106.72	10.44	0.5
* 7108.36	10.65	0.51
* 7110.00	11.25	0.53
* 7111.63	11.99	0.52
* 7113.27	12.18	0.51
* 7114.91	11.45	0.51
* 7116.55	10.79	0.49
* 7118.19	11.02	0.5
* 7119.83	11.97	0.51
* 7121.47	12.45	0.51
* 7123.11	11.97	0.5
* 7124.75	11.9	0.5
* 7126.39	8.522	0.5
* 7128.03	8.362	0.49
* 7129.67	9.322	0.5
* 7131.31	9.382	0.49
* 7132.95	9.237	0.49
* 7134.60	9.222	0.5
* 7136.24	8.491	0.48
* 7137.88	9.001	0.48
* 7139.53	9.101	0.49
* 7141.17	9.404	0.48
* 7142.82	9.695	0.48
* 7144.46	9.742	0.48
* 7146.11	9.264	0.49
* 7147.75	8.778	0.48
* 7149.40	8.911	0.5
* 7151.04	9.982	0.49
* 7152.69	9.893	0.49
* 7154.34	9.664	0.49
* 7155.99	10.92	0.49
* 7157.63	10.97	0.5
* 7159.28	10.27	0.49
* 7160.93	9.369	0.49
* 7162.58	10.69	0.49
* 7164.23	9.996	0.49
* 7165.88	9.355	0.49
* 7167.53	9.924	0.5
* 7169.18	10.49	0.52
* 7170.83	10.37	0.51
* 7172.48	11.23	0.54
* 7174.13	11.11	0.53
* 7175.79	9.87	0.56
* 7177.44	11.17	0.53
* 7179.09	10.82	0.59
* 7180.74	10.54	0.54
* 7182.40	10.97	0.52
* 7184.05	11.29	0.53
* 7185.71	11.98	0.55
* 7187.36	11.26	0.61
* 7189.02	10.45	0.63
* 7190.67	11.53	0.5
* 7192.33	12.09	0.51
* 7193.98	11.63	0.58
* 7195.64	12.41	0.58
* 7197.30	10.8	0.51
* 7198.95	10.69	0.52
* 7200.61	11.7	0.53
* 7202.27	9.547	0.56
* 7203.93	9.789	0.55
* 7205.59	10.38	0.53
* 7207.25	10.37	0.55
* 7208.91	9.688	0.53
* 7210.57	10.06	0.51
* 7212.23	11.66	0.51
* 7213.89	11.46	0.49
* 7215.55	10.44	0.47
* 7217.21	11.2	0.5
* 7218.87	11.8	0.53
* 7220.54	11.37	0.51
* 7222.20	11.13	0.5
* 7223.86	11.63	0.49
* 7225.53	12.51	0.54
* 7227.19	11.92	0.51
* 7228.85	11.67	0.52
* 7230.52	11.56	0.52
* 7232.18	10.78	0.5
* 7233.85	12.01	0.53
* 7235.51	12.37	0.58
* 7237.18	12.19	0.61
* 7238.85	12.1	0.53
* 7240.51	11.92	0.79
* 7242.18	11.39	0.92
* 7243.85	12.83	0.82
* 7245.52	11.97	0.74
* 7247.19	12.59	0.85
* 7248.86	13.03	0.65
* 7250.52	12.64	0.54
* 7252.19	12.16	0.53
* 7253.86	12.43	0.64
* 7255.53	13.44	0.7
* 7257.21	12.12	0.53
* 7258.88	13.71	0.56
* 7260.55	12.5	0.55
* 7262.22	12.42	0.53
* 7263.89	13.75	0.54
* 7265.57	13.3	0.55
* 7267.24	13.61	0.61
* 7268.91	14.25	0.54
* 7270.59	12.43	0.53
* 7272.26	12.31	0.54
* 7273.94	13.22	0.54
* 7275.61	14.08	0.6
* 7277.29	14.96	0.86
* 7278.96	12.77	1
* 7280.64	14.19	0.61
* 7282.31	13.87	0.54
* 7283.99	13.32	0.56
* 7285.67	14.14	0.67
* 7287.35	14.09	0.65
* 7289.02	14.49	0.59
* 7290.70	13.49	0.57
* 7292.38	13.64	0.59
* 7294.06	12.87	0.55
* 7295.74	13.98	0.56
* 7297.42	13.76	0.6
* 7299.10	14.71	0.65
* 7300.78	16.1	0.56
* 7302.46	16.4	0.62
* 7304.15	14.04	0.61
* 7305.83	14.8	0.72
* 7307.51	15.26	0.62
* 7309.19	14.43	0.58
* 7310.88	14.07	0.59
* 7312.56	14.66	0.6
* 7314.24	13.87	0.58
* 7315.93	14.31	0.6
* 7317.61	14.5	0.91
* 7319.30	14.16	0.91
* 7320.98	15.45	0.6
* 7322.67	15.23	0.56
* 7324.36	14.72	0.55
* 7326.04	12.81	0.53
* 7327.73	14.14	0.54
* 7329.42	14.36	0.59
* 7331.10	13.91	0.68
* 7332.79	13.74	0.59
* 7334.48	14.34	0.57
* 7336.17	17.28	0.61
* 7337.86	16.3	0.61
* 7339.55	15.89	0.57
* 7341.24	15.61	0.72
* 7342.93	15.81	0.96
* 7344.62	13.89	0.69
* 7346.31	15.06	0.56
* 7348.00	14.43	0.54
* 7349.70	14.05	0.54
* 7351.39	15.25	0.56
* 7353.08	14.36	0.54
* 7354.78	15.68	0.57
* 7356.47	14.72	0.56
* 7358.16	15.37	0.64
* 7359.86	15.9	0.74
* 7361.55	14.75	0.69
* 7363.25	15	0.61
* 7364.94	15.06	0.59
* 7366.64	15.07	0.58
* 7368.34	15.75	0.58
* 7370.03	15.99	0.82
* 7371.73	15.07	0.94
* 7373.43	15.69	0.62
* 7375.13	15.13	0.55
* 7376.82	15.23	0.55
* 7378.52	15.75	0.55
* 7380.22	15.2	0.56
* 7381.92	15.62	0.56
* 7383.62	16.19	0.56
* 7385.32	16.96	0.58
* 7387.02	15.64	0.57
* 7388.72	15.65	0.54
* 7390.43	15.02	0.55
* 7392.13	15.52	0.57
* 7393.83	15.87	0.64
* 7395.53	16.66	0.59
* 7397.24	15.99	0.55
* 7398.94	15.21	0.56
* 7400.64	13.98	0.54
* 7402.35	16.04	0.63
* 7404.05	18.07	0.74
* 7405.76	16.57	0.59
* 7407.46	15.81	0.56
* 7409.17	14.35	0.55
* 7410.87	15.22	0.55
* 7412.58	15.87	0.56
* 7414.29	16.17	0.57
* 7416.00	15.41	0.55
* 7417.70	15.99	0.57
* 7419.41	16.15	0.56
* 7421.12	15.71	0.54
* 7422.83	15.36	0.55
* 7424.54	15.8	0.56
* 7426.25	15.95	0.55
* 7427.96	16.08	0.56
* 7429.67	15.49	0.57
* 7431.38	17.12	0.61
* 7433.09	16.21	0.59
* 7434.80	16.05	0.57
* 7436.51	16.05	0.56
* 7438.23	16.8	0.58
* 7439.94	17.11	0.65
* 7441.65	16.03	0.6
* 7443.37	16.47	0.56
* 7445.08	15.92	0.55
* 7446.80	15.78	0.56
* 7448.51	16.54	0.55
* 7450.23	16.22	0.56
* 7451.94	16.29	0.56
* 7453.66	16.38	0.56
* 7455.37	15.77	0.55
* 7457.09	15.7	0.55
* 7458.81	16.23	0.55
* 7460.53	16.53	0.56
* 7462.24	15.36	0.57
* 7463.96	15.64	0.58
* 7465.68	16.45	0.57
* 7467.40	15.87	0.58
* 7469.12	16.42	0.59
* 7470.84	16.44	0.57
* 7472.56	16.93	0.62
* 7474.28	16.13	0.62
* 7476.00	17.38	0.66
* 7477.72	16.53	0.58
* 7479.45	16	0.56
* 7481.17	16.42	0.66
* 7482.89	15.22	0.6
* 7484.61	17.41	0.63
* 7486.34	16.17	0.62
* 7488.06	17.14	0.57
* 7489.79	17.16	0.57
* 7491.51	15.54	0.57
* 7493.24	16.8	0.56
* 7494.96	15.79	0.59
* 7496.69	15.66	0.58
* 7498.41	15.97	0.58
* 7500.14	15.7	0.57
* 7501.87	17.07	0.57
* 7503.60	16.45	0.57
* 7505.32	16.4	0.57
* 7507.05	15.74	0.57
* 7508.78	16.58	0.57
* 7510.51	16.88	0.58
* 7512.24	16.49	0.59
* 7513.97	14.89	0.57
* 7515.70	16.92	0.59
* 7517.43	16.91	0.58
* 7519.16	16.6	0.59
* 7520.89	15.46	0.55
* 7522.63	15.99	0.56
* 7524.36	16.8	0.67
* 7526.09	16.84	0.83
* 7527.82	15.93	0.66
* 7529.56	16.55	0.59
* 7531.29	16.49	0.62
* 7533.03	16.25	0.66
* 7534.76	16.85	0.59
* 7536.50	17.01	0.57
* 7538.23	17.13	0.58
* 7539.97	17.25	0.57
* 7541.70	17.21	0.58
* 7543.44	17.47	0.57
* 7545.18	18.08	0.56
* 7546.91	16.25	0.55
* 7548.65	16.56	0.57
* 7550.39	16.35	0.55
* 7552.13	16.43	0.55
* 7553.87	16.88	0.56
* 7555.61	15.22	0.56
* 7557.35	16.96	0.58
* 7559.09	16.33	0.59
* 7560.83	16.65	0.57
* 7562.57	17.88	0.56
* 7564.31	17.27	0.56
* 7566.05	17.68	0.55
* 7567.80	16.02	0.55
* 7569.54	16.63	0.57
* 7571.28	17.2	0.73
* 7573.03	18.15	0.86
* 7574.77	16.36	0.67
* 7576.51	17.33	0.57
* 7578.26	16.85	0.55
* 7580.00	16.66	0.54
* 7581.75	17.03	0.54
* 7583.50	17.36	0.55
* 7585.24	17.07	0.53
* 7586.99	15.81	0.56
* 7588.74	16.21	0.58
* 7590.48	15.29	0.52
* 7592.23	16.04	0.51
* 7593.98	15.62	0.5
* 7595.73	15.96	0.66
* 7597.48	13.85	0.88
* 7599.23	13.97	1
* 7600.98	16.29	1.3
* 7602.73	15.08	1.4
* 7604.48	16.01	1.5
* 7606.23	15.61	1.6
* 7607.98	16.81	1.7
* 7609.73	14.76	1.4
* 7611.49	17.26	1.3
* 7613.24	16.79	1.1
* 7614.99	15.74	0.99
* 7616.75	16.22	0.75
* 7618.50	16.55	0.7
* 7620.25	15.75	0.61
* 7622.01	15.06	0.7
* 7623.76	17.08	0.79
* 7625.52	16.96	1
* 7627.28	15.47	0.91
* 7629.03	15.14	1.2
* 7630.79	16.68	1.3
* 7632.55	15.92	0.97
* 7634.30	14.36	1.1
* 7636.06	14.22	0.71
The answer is 0.29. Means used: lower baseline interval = 12.7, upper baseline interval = 16.5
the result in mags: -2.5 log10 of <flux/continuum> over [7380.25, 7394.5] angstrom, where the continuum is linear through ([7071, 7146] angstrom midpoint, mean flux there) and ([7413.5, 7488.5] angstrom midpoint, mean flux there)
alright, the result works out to -0.04 mag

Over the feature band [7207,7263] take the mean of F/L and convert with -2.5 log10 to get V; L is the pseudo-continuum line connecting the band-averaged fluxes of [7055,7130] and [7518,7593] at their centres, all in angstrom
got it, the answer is 0.09 mag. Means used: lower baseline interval 11.2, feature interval 11.9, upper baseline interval 16.7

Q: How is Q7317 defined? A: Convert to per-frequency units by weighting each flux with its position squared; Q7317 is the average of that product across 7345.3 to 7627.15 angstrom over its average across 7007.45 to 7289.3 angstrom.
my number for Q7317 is 1.5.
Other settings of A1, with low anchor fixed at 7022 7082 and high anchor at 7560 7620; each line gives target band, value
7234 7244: 0.18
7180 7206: 0.25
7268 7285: 0.07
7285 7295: 0.06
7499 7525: -0.03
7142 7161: 0.36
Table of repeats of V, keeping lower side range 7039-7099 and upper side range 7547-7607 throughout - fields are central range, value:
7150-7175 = 0.251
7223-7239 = 0.141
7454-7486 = -0.052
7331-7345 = -0.067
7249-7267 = 0.069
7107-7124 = 0.091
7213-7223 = 0.191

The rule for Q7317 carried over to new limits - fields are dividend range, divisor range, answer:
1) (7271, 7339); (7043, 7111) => 1.29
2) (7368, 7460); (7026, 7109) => 1.43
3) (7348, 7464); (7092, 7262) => 1.54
